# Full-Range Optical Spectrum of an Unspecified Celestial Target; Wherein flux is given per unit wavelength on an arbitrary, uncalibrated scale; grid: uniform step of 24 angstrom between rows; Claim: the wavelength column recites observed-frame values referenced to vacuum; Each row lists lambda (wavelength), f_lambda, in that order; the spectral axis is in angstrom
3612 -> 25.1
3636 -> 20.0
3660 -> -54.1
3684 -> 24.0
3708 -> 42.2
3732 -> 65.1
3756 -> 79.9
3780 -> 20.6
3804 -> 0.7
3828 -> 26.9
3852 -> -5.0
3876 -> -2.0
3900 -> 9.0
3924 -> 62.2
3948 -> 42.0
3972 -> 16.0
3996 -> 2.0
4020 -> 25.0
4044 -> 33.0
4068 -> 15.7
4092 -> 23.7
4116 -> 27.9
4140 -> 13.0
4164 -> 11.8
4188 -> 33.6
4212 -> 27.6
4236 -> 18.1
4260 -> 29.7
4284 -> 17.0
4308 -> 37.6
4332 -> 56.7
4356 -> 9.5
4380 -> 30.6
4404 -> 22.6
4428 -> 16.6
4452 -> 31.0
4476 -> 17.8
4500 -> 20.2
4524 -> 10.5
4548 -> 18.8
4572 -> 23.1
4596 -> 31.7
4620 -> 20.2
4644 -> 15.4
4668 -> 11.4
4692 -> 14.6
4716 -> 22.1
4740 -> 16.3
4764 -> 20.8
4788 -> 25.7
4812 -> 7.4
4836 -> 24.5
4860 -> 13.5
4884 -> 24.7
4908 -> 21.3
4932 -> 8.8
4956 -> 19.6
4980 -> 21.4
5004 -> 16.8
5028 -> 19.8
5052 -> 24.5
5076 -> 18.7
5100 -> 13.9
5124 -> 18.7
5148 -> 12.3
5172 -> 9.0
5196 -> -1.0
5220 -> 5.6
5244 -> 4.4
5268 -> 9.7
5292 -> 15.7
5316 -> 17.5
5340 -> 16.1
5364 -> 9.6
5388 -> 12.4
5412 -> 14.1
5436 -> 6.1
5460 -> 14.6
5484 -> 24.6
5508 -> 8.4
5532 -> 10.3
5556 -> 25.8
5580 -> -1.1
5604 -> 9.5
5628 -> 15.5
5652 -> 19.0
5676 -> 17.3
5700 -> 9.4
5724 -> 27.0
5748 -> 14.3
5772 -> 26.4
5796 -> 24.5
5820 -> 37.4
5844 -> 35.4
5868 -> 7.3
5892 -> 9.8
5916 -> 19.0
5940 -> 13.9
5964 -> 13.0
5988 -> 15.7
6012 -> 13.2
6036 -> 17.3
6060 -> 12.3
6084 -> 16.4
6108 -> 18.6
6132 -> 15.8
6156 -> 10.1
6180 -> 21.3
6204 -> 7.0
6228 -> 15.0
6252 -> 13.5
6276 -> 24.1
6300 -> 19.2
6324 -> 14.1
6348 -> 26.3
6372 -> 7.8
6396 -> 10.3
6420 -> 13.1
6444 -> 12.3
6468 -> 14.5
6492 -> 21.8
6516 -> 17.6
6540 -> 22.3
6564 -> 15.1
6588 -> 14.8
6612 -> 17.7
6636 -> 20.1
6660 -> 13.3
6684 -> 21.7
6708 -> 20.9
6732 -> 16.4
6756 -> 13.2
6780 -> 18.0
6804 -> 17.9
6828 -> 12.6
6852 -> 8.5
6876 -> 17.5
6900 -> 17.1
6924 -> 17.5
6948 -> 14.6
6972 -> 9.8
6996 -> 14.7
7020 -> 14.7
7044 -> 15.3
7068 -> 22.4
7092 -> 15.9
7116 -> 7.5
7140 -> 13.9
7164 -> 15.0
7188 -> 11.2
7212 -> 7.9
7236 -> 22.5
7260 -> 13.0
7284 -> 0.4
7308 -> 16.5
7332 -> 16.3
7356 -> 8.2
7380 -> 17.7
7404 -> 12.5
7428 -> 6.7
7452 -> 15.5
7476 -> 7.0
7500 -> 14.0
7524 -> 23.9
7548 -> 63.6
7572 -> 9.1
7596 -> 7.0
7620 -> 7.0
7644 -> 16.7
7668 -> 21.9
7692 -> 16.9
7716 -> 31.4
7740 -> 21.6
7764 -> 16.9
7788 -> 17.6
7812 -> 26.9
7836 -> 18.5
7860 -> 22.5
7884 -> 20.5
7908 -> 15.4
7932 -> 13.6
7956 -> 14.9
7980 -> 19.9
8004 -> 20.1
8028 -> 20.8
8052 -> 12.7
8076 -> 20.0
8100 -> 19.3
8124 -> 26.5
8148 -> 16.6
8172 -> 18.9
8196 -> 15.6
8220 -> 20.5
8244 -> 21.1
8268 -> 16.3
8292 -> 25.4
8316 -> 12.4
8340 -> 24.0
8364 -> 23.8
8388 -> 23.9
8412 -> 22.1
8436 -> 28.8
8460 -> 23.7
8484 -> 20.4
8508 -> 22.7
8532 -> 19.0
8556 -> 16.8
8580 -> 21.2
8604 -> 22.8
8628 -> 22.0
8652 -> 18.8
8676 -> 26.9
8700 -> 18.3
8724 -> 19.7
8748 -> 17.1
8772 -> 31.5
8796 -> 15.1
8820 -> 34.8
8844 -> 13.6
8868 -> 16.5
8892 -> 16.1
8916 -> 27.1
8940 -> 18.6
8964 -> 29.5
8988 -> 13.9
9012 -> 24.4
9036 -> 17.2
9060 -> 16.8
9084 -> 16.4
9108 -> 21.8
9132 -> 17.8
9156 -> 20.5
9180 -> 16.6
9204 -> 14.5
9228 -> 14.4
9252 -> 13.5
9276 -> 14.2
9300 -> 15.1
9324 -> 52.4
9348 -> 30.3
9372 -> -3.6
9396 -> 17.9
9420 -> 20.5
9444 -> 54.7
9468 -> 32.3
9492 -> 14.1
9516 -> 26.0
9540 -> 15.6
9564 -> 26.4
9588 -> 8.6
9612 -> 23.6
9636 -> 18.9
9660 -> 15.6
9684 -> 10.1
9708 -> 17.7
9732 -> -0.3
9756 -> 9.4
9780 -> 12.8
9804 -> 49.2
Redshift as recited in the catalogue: 1.02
